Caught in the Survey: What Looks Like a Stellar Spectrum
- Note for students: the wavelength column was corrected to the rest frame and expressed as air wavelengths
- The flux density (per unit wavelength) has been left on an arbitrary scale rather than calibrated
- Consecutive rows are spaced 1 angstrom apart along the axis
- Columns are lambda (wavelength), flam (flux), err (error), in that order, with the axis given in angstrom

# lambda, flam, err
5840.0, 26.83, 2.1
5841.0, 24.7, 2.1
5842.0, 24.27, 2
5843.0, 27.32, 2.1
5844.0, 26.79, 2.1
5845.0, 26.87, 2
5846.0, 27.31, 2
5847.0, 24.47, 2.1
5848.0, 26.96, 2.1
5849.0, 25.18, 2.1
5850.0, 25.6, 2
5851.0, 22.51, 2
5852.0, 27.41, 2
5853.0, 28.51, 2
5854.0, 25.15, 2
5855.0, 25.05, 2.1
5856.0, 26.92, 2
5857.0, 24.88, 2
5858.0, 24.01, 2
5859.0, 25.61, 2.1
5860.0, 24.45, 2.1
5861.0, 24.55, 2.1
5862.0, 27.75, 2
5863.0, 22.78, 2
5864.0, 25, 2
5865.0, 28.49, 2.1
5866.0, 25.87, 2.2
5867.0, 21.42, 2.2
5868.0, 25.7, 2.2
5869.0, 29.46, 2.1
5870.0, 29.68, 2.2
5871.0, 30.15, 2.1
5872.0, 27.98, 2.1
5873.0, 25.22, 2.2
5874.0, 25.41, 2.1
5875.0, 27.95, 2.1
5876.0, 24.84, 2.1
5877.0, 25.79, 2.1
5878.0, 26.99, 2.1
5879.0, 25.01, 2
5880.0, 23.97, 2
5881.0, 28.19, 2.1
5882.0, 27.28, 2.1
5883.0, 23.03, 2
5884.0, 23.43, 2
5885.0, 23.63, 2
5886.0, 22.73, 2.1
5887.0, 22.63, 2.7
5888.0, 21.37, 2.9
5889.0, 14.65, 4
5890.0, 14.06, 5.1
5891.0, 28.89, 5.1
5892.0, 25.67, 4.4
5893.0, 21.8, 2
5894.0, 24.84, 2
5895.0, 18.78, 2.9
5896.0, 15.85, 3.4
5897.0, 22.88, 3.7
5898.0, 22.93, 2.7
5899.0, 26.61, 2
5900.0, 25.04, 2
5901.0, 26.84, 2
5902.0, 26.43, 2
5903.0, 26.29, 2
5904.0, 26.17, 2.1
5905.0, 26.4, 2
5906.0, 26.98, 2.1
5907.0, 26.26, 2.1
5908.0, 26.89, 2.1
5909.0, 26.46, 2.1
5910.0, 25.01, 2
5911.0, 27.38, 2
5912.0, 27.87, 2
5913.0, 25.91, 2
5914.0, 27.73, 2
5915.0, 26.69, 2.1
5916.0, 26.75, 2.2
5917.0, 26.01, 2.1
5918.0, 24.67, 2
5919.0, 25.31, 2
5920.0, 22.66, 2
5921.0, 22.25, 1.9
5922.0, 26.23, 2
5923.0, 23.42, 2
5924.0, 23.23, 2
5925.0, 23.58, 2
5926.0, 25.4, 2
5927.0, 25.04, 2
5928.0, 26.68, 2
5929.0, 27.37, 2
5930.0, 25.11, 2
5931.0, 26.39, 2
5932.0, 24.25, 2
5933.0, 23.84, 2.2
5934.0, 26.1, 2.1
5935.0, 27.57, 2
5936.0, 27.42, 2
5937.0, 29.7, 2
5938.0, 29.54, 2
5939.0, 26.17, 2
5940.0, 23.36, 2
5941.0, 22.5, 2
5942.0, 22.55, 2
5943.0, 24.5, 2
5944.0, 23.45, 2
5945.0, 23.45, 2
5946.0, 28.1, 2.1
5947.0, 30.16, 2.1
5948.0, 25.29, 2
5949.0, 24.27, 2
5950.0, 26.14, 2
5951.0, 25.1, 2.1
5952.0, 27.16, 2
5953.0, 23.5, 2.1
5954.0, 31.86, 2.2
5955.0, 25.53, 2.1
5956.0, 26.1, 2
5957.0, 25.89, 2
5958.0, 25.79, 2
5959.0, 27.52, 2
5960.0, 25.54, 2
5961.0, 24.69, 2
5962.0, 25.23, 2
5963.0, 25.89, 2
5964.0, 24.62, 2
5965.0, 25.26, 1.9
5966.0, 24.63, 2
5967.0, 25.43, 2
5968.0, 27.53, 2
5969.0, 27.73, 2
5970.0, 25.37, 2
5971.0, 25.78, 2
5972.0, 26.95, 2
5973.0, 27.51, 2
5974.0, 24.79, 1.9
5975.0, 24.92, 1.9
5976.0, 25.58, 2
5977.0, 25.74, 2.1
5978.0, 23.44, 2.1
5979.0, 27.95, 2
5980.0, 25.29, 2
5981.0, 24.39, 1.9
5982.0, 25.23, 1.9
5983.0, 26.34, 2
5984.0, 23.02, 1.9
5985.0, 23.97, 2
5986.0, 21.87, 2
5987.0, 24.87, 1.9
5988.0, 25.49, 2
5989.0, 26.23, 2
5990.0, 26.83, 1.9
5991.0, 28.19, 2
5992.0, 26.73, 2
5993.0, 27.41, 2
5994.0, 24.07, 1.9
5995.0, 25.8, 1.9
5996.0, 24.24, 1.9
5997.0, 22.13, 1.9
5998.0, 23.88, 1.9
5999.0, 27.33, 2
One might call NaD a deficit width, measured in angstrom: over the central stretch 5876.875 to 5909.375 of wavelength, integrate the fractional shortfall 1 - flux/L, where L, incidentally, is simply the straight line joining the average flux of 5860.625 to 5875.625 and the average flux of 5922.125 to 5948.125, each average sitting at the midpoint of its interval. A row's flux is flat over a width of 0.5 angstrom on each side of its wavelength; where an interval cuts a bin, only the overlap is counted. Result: 2.59 angstrom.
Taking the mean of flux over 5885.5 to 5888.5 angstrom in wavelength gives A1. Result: 22.2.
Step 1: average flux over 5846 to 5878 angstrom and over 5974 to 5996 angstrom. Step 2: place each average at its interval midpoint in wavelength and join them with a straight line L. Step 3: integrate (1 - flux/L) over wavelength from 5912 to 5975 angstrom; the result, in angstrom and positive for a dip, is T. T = -0.4 angstrom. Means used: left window 26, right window 25.4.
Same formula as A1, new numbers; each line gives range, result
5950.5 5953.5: 25.3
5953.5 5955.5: 28.7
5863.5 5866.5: 26.5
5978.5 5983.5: 25.8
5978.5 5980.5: 26.6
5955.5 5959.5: 26.3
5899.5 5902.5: 26.1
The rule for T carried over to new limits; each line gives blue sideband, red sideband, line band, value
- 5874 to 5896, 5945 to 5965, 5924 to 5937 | -0.3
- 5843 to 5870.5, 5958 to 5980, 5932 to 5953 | 0.1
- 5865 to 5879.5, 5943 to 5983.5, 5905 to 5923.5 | 0.3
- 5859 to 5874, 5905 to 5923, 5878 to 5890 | 1.4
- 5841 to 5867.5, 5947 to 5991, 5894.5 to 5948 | 0.6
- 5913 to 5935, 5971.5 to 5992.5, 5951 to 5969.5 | -0.5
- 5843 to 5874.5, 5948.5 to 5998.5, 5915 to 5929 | 0.5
